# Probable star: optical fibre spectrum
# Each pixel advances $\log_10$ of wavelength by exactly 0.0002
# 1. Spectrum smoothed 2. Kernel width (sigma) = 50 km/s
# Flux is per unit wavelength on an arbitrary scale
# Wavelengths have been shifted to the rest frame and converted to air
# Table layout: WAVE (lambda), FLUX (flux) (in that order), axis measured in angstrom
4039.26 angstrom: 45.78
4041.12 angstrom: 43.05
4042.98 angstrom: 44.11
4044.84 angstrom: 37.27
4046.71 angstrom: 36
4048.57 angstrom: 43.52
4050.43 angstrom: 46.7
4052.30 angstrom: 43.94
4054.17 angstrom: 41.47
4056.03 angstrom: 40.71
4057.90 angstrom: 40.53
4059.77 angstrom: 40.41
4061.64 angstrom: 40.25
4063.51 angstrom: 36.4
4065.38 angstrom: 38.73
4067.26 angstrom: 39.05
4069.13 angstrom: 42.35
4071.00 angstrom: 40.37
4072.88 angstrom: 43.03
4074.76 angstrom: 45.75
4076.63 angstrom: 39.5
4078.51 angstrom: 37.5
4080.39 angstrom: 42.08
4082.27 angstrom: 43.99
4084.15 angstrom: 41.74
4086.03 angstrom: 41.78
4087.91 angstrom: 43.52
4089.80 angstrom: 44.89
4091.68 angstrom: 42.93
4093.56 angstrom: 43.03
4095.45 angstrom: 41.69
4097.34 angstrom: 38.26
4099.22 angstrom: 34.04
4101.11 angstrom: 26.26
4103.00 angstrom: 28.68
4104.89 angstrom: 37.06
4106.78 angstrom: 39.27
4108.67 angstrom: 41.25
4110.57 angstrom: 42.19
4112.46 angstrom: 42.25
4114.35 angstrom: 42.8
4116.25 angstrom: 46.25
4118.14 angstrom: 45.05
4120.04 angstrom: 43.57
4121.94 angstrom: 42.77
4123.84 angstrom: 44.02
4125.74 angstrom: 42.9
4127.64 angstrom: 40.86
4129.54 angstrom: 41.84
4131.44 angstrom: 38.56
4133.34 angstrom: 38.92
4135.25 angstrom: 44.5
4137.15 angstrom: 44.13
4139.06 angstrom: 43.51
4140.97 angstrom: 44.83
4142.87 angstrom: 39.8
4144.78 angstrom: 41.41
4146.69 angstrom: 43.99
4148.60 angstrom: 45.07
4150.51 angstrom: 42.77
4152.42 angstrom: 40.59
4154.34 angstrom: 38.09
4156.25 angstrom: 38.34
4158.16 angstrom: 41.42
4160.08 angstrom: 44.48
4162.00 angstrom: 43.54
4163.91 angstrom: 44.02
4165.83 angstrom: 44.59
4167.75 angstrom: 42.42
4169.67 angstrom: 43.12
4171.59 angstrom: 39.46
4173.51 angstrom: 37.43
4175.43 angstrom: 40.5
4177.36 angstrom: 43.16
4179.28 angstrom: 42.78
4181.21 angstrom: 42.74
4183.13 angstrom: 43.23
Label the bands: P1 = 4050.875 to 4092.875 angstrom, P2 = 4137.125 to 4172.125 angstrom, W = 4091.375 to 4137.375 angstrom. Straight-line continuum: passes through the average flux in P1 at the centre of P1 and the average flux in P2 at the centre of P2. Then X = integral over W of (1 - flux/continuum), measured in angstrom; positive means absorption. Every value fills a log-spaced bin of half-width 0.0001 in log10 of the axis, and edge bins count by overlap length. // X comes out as 1.66 angstrom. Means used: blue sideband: 41.5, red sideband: 42.4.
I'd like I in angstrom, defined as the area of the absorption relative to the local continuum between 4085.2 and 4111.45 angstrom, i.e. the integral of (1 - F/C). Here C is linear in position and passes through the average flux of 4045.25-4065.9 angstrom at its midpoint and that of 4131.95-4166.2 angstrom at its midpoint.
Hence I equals 1.6 angstrom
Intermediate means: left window 40.7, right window 42.4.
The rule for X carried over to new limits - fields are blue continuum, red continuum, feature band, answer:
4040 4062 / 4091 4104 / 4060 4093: -2.4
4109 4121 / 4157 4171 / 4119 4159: 1.3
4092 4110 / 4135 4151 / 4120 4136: -0.3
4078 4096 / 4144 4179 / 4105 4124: -0.2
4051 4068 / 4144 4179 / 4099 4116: 1.4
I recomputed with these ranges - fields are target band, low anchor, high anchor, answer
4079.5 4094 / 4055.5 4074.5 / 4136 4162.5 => -0.76 angstrom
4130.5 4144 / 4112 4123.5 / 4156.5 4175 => 0.34 angstrom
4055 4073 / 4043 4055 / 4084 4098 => 0.79 angstrom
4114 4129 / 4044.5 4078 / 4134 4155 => -0.49 angstrom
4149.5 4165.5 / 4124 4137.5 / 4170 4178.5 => -0.34 angstrom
